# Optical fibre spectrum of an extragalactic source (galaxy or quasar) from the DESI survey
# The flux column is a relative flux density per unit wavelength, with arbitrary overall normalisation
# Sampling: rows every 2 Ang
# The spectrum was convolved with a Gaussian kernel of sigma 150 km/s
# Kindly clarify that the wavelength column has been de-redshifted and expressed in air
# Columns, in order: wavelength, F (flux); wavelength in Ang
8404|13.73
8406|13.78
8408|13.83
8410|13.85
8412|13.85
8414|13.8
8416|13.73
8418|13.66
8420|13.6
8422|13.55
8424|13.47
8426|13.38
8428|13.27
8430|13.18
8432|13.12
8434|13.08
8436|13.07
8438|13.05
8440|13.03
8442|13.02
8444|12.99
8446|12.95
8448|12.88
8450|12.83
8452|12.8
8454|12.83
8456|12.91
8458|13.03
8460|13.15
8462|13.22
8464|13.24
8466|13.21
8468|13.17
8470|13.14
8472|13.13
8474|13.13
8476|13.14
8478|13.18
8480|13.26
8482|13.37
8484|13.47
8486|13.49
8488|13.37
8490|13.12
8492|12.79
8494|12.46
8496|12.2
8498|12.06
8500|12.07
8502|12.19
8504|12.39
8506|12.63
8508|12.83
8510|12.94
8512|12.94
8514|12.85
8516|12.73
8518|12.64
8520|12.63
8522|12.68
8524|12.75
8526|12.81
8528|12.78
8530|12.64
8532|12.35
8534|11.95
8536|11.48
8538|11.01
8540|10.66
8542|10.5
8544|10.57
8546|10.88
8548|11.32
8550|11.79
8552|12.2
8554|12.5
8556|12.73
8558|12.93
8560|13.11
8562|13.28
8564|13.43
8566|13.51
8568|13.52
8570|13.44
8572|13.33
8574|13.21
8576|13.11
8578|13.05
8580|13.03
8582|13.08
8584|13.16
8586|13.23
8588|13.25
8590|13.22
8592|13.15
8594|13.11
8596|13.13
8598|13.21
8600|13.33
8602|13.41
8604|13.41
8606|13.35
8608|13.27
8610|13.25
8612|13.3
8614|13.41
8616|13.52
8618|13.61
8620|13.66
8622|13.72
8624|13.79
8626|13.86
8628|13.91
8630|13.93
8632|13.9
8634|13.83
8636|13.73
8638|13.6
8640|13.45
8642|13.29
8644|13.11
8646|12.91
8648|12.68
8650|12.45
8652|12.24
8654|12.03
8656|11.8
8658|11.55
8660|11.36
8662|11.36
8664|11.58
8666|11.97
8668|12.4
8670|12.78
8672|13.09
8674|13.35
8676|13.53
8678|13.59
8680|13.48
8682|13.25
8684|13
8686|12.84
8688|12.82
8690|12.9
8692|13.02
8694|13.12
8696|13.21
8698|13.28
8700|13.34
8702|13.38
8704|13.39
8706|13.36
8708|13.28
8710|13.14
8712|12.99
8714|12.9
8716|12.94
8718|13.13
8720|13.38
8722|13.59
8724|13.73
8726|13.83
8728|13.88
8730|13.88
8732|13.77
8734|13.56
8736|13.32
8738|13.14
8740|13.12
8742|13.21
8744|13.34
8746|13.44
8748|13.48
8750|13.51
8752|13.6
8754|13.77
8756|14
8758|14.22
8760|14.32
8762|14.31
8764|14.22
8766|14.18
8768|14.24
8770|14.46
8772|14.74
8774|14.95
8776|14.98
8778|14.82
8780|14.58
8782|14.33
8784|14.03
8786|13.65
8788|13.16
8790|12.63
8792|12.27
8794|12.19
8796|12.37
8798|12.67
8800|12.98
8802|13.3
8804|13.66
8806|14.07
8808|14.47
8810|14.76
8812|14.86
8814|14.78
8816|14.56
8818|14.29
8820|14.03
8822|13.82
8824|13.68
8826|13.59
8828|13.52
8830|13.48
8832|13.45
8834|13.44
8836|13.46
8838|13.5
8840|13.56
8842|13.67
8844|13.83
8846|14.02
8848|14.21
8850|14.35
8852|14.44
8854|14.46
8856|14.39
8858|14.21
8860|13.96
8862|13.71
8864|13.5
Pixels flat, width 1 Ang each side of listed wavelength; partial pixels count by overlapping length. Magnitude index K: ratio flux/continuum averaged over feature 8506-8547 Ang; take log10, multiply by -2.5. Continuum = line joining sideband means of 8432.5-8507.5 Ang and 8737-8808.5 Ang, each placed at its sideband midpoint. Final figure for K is 0.08 mag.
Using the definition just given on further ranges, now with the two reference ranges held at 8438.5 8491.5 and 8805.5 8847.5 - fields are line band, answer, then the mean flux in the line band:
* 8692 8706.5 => 0.030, 13.3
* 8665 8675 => 0.072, 12.7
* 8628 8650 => 0.008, 13.4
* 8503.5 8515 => 0.036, 12.8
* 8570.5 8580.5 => 0.017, 13.2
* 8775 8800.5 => 0.033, 13.4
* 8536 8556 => 0.172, 11.4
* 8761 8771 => -0.037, 14.3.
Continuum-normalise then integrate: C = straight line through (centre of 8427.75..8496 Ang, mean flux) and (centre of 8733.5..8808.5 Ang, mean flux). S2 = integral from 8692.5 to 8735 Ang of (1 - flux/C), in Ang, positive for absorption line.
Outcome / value 0.67 Ang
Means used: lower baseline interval 13.1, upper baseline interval 13.7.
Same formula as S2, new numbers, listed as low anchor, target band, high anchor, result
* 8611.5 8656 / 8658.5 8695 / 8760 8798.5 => 2.0 Ang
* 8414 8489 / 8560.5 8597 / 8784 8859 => 0.4 Ang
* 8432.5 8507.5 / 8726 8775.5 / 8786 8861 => -1.1 Ang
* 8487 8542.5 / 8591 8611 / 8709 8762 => -0.7 Ang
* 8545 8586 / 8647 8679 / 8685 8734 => 1.9 Ang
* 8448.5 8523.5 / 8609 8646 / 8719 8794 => -0.6 Ang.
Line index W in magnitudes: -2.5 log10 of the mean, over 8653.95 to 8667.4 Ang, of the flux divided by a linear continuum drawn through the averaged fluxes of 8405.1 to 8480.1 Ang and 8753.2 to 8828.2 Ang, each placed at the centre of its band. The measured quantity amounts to 0.17 mag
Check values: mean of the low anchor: 13.2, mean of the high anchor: 13.9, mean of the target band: 11.7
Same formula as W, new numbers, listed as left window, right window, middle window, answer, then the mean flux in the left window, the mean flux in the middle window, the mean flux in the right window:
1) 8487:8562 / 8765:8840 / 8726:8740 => -0.010 mag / 12.3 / 13.6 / 13.8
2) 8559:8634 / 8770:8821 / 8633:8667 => 0.083 mag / 13.4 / 12.5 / 13.9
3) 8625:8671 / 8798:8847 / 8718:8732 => -0.035 mag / 12.8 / 13.7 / 13.8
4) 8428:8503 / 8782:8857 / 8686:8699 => 0.034 mag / 13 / 13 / 13.7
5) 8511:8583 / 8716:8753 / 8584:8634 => -0.053 mag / 12.5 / 13.5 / 13.5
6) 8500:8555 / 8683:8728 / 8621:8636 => -0.089 mag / 12.1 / 13.8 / 13.2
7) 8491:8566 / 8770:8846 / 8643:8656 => 0.038 mag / 12.3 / 12.5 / 13.8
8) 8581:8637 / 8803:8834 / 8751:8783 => -0.035 mag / 13.5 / 14.4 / 14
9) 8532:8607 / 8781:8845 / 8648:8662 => 0.094 mag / 12.7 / 11.9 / 13.6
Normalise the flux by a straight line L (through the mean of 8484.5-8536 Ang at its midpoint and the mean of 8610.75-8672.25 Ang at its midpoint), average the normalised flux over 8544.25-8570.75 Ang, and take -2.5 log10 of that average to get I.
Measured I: 0.01 mag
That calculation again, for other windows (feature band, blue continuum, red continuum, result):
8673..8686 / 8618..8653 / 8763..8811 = 0.02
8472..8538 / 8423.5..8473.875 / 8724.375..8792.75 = 0.04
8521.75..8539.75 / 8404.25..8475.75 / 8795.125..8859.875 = 0.10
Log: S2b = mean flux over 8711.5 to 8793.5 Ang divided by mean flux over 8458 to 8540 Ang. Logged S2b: 1.08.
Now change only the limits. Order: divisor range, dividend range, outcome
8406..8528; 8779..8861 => 1.05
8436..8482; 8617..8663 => 1.00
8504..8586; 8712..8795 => 1.09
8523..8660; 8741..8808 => 1.07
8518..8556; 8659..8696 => 1.07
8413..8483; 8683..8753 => 1.01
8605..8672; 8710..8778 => 1.06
